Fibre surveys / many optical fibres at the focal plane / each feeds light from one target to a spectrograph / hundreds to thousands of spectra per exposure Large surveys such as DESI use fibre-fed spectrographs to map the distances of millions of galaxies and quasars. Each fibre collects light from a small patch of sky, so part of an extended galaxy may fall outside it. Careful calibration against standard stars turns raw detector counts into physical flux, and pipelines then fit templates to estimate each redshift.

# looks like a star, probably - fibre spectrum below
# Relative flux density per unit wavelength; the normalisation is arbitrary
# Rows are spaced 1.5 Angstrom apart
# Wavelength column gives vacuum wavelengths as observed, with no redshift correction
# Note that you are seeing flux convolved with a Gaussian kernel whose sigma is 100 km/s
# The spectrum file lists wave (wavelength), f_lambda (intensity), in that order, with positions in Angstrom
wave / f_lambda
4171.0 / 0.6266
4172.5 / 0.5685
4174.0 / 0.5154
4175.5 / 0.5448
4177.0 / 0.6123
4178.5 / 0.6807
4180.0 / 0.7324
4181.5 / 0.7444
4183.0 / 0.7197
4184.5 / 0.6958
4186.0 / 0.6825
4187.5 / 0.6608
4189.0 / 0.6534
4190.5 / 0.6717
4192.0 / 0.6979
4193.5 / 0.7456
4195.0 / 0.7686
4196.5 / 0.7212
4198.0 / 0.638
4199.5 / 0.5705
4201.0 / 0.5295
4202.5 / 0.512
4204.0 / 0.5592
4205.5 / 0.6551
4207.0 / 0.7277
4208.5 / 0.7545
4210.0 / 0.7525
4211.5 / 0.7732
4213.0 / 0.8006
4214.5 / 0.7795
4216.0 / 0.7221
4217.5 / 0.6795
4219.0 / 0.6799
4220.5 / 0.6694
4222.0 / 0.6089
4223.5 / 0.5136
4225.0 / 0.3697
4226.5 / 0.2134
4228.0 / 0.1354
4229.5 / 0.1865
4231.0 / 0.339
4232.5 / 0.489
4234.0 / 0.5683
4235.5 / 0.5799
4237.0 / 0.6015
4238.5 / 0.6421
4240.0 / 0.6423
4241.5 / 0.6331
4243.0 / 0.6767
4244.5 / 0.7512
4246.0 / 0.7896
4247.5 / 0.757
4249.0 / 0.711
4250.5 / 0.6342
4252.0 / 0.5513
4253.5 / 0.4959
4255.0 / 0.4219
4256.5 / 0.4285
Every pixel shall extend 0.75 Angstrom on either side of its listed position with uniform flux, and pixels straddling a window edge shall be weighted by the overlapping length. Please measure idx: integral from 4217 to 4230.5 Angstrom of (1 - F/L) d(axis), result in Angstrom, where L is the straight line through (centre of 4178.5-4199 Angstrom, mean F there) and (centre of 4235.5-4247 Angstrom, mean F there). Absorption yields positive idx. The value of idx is 4.7 Angstrom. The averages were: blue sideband 0.7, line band 0.444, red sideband 0.672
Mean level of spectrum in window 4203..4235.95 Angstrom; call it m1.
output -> 0.57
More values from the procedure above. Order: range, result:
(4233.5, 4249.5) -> 0.669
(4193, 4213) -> 0.674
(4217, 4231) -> 0.441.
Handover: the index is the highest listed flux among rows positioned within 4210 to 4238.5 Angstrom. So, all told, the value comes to 0.8006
